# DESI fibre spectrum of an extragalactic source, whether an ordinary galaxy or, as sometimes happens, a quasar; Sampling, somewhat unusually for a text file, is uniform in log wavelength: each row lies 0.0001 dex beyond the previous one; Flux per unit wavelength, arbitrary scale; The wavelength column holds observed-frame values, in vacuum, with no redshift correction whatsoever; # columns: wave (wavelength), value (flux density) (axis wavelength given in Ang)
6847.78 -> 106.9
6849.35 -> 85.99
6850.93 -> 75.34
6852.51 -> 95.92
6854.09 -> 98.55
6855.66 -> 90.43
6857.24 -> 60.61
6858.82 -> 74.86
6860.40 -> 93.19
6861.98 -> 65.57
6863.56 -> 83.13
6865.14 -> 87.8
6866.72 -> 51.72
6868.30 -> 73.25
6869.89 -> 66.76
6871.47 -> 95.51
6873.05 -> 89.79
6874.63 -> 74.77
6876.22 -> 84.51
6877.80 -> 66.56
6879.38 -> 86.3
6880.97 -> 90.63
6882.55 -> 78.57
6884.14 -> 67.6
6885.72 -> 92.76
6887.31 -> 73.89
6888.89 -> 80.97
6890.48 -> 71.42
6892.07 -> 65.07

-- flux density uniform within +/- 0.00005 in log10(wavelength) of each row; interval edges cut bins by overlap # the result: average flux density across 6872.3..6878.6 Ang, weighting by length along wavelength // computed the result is 78.9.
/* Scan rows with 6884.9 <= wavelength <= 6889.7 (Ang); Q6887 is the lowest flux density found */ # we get 73.89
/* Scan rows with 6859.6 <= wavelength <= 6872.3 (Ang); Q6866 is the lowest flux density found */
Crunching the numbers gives 51.72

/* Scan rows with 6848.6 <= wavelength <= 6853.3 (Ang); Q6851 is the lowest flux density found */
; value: 75.34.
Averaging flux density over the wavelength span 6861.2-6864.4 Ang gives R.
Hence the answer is 74.6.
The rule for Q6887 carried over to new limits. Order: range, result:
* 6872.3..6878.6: 66.56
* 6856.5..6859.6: 60.61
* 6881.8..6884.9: 67.6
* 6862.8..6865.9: 83.13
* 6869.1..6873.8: 66.76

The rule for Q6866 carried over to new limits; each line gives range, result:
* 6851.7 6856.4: 90.43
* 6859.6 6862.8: 65.57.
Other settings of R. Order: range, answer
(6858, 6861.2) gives 83.7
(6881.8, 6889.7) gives 78.7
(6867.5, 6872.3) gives 78.5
